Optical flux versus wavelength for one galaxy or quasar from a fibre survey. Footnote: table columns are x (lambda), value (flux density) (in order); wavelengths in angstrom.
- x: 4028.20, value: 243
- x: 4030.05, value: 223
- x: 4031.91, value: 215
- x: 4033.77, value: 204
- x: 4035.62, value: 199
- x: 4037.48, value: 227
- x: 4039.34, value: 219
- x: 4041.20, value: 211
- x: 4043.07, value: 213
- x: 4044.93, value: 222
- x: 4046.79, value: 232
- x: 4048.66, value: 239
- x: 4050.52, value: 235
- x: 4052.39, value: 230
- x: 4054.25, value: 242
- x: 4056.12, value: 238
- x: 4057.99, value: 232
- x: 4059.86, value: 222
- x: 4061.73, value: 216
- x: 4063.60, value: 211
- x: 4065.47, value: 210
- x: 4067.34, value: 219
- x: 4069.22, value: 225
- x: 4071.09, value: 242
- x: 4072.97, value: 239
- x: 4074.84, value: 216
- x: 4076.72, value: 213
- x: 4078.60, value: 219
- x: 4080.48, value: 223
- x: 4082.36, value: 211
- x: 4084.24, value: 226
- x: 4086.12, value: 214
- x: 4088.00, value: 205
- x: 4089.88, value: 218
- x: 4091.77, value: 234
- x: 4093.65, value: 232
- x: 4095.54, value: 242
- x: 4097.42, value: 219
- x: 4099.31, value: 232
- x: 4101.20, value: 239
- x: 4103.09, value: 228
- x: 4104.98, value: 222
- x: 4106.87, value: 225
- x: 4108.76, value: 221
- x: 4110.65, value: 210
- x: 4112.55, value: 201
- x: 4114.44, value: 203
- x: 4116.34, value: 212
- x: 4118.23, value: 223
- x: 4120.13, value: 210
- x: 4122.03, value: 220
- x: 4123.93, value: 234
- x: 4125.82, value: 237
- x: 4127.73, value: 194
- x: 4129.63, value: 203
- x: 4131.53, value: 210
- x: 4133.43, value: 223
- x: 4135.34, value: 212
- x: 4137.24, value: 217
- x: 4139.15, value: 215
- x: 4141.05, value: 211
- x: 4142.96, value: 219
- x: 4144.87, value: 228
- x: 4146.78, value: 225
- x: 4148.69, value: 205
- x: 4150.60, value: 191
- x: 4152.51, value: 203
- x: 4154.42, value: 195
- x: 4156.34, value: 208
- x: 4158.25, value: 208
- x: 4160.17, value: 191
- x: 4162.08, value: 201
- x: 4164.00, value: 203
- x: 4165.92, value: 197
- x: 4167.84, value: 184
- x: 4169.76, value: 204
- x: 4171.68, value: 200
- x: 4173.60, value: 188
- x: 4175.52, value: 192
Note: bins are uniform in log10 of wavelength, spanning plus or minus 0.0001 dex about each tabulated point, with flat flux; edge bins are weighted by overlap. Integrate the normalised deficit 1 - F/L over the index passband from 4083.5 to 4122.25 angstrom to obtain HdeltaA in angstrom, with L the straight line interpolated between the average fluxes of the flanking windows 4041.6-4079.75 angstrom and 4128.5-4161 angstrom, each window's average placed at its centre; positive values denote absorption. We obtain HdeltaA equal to -0.6 angstrom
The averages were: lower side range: 225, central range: 221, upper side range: 210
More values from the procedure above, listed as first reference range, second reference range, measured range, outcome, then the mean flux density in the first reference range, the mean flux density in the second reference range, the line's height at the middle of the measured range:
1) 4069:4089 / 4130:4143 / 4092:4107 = -0.8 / 221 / 215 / 219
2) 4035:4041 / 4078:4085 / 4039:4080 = -1.4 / 215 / 220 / 217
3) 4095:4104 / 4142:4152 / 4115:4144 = 0.5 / 232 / 213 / 220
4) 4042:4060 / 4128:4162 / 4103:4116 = 0.2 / 231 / 209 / 217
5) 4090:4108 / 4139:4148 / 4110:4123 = 0.8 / 230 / 220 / 226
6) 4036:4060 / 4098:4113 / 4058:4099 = 0.5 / 227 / 223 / 225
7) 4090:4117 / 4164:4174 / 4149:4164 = 0.1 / 223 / 196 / 201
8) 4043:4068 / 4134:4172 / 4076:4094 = 0.1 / 226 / 206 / 220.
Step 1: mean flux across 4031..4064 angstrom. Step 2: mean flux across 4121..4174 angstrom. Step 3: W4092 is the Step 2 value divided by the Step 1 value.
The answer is 0.9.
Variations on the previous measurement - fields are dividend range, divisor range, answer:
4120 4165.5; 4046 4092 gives 0.94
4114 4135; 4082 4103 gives 0.96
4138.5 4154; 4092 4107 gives 0.92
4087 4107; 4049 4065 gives 0.99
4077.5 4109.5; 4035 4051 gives 1.01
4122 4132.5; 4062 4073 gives 0.97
